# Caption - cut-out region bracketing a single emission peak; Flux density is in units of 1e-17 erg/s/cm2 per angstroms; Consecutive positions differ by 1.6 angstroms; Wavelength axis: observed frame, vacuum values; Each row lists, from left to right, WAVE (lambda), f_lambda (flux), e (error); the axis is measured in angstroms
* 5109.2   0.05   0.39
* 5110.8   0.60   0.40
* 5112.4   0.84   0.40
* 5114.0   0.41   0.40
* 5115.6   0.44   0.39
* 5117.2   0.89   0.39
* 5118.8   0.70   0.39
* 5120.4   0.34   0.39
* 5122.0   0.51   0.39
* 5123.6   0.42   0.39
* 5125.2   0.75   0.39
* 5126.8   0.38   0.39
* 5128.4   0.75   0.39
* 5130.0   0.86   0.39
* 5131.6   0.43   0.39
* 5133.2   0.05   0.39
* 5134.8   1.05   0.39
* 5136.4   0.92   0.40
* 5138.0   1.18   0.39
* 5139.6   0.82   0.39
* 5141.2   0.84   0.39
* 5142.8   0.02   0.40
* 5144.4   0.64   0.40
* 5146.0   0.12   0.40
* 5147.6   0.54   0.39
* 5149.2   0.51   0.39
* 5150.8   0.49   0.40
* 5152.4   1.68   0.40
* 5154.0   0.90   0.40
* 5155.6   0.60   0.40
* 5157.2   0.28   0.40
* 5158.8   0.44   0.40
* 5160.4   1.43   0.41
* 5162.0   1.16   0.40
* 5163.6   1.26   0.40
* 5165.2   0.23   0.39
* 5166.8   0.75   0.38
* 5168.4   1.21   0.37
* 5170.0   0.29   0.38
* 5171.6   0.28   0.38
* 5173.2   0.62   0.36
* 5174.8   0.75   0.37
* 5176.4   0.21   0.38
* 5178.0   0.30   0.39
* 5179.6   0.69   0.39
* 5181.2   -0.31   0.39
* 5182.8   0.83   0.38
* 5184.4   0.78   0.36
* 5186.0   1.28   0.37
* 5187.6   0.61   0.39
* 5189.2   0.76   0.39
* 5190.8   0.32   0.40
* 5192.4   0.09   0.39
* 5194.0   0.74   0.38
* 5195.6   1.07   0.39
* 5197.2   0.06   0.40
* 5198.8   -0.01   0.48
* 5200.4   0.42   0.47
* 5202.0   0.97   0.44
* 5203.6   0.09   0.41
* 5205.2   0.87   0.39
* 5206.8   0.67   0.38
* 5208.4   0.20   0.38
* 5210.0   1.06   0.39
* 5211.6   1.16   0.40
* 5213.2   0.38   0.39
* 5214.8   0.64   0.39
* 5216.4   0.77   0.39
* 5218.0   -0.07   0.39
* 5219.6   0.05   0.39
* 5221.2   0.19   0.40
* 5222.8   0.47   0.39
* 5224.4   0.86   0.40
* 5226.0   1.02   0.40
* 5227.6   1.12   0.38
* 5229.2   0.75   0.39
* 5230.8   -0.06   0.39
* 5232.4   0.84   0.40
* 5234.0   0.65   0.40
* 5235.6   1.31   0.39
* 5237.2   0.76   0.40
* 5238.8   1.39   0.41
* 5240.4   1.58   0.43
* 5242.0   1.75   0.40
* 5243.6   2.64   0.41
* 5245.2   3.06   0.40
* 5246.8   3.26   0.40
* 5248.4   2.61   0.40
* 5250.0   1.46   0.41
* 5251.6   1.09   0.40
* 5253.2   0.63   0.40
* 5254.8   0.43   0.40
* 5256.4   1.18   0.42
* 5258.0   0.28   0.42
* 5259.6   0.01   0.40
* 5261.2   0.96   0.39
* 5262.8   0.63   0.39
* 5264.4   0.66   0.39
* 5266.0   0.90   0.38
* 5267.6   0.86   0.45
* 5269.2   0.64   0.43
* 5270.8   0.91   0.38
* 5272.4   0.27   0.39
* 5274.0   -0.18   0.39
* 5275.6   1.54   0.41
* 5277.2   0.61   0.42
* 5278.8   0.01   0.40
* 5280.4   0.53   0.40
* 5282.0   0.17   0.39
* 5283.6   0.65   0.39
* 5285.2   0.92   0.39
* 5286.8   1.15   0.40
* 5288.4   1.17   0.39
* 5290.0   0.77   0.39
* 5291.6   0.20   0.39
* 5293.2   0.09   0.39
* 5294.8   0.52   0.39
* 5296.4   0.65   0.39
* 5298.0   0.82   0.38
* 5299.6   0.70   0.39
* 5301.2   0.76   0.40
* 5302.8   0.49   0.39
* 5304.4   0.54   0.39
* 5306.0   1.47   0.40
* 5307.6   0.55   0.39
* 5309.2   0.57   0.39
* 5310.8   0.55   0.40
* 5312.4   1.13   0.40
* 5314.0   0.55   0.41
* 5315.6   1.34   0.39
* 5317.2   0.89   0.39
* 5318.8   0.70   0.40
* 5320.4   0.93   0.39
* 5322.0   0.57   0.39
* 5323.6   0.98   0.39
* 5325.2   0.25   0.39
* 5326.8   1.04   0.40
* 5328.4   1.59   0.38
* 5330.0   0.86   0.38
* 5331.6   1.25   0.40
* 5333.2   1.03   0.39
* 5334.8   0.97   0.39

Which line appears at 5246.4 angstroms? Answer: [O II] 3727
